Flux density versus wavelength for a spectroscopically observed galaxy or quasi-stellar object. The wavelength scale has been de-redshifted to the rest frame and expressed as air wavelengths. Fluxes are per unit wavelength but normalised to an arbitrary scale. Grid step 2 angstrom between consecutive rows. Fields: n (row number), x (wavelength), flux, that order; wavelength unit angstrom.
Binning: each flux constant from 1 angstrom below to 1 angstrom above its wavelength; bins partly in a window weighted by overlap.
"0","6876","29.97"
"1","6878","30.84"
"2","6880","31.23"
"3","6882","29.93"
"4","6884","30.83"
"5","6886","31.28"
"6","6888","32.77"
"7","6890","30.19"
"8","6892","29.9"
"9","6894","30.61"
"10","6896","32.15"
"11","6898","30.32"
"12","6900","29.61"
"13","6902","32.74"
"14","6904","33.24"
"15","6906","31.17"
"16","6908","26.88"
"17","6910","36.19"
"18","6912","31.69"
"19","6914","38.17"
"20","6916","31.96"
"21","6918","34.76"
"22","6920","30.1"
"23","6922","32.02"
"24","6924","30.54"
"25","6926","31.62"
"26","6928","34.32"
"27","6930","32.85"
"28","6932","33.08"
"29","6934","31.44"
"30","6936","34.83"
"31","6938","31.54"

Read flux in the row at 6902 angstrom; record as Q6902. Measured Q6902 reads 32.74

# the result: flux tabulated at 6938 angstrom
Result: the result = 31.54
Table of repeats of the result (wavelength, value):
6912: 31.69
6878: 30.84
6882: 29.93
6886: 31.28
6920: 30.1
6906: 31.17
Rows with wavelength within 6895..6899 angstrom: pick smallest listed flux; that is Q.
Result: 30.32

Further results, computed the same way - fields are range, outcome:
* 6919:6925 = 30.1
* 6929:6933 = 32.85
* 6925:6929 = 31.62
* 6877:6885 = 29.93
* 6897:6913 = 26.88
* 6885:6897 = 29.9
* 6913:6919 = 31.96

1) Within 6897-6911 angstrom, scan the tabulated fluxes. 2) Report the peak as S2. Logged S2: 36.19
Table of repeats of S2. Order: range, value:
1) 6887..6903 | 32.77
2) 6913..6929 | 38.17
